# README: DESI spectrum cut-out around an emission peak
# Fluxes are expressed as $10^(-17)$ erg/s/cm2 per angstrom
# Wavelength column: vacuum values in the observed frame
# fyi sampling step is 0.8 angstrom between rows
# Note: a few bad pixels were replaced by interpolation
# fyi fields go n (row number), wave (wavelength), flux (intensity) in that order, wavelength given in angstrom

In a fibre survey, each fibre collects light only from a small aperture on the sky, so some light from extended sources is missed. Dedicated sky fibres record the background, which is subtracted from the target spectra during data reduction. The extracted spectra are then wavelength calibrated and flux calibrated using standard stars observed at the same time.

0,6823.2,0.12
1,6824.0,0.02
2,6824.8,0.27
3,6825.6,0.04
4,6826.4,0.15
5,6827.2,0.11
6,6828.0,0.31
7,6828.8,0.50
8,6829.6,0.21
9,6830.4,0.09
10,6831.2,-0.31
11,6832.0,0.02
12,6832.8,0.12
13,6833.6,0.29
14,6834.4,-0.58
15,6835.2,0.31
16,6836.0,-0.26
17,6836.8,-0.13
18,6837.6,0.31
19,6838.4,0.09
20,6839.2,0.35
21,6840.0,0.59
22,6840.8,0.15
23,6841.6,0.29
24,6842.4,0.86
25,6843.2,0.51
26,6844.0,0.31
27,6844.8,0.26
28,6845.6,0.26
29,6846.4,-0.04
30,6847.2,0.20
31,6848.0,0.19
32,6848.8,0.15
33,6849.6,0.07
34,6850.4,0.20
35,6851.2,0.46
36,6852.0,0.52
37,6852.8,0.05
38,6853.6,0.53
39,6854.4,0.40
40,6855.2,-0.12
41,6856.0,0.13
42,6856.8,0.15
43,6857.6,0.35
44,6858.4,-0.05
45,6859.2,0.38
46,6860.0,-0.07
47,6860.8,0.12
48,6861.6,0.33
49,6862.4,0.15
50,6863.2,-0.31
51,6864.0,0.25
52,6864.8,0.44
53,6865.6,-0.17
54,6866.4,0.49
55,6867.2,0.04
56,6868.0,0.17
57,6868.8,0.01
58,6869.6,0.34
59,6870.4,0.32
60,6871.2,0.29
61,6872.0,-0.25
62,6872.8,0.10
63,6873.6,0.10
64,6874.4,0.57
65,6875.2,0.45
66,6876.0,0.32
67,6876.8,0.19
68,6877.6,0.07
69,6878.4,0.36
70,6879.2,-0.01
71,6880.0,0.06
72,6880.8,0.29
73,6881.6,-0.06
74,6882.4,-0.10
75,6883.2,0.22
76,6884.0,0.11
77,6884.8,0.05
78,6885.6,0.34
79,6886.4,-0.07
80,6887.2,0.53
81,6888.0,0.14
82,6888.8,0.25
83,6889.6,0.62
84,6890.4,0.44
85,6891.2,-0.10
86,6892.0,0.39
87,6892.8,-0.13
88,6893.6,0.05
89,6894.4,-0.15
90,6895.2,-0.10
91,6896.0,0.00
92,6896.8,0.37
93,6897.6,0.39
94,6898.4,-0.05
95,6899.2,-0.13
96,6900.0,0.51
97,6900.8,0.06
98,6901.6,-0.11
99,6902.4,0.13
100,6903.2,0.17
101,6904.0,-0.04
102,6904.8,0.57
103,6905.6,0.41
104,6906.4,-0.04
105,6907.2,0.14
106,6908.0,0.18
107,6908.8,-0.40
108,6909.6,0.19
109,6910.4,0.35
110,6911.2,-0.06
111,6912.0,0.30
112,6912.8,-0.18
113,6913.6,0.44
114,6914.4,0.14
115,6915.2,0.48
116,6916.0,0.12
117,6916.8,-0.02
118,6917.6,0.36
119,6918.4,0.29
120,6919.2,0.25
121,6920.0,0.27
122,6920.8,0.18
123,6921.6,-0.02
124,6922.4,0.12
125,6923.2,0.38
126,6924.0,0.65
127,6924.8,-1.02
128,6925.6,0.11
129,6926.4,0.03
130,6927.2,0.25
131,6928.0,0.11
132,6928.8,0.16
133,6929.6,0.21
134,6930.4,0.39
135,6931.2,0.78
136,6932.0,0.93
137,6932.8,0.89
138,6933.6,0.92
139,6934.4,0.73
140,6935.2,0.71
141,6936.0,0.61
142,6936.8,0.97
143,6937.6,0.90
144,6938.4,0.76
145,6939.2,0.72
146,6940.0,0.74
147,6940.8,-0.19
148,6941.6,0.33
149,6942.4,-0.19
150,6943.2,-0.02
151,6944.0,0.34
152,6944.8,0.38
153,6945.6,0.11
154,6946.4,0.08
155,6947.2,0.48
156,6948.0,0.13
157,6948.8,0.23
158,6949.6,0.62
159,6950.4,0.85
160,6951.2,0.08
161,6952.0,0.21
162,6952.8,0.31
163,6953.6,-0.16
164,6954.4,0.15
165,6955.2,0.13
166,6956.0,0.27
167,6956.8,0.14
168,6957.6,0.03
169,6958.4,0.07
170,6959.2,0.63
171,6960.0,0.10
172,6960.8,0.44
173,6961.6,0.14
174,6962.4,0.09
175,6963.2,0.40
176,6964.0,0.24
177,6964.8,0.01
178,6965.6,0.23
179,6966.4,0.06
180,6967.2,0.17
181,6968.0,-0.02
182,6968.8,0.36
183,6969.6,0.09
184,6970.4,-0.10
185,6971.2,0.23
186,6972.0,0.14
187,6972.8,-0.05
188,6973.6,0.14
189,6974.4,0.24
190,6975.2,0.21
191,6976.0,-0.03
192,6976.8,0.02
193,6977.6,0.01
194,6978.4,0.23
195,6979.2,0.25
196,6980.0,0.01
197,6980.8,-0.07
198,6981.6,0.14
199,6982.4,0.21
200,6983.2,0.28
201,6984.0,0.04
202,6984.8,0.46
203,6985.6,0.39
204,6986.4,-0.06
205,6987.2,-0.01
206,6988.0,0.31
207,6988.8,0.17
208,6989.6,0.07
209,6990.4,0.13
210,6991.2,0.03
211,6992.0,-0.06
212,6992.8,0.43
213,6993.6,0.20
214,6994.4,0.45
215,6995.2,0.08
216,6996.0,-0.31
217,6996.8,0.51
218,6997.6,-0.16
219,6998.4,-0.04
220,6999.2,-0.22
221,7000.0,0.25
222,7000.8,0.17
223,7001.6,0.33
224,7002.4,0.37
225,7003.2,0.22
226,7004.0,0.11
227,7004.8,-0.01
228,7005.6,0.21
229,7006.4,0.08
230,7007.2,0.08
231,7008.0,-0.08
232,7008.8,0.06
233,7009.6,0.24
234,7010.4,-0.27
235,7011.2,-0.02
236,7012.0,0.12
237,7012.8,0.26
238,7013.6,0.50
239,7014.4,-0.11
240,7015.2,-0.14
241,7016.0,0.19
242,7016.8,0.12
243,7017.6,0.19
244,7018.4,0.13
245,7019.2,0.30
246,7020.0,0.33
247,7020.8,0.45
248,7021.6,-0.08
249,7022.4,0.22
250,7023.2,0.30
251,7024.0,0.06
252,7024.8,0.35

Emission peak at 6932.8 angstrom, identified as [O II] 3727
